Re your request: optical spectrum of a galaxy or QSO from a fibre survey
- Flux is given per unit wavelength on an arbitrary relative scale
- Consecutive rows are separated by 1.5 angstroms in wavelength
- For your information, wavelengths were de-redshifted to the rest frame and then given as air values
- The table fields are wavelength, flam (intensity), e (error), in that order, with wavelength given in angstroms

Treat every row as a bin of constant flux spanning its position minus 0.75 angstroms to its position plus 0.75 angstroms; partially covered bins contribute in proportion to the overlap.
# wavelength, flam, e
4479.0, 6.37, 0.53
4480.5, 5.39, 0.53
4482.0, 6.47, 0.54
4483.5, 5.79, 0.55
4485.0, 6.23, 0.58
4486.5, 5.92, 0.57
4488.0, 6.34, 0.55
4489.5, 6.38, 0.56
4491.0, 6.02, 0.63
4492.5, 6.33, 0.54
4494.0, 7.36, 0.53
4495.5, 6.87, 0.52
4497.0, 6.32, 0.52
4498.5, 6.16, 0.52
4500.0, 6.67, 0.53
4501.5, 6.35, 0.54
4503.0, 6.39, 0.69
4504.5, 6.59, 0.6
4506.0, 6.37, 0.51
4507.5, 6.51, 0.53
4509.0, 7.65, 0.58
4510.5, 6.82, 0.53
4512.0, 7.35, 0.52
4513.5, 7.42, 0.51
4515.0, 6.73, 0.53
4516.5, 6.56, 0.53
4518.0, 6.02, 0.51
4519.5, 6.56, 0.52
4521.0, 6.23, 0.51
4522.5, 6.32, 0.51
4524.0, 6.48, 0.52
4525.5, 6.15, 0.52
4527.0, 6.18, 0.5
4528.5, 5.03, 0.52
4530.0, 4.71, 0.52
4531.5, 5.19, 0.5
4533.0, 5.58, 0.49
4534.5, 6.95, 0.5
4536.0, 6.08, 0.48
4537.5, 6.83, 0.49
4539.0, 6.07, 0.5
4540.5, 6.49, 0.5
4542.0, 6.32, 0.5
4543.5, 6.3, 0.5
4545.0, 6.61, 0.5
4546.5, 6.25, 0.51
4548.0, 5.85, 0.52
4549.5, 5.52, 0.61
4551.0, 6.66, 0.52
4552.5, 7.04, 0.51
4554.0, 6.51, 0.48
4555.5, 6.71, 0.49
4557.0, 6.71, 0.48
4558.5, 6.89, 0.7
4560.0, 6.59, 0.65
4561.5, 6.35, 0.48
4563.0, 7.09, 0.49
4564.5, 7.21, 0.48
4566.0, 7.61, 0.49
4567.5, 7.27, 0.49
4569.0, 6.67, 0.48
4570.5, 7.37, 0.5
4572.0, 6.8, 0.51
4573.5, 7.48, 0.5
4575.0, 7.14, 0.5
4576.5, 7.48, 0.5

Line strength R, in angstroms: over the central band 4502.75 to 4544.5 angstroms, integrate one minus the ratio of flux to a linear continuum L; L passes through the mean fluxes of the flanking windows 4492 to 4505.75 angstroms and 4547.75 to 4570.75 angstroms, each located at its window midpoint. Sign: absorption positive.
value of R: 1.79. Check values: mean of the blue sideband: 6.56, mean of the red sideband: 6.76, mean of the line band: 6.35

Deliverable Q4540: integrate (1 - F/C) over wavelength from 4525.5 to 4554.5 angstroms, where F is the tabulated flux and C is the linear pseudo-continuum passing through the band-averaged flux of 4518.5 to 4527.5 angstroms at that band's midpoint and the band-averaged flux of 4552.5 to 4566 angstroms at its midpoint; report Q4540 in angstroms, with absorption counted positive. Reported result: 2.0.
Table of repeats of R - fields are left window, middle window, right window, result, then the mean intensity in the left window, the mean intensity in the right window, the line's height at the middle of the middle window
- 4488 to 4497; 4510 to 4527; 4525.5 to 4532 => -2.6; 6.55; 5.38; 5.71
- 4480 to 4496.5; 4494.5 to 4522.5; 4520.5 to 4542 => -2.1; 6.3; 6.03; 6.17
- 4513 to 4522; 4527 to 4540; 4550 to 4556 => 1.5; 6.56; 6.68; 6.61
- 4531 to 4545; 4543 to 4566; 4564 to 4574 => 0.6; 6.24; 7.19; 6.75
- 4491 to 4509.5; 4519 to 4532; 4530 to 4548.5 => 0.9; 6.59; 6.15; 6.31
